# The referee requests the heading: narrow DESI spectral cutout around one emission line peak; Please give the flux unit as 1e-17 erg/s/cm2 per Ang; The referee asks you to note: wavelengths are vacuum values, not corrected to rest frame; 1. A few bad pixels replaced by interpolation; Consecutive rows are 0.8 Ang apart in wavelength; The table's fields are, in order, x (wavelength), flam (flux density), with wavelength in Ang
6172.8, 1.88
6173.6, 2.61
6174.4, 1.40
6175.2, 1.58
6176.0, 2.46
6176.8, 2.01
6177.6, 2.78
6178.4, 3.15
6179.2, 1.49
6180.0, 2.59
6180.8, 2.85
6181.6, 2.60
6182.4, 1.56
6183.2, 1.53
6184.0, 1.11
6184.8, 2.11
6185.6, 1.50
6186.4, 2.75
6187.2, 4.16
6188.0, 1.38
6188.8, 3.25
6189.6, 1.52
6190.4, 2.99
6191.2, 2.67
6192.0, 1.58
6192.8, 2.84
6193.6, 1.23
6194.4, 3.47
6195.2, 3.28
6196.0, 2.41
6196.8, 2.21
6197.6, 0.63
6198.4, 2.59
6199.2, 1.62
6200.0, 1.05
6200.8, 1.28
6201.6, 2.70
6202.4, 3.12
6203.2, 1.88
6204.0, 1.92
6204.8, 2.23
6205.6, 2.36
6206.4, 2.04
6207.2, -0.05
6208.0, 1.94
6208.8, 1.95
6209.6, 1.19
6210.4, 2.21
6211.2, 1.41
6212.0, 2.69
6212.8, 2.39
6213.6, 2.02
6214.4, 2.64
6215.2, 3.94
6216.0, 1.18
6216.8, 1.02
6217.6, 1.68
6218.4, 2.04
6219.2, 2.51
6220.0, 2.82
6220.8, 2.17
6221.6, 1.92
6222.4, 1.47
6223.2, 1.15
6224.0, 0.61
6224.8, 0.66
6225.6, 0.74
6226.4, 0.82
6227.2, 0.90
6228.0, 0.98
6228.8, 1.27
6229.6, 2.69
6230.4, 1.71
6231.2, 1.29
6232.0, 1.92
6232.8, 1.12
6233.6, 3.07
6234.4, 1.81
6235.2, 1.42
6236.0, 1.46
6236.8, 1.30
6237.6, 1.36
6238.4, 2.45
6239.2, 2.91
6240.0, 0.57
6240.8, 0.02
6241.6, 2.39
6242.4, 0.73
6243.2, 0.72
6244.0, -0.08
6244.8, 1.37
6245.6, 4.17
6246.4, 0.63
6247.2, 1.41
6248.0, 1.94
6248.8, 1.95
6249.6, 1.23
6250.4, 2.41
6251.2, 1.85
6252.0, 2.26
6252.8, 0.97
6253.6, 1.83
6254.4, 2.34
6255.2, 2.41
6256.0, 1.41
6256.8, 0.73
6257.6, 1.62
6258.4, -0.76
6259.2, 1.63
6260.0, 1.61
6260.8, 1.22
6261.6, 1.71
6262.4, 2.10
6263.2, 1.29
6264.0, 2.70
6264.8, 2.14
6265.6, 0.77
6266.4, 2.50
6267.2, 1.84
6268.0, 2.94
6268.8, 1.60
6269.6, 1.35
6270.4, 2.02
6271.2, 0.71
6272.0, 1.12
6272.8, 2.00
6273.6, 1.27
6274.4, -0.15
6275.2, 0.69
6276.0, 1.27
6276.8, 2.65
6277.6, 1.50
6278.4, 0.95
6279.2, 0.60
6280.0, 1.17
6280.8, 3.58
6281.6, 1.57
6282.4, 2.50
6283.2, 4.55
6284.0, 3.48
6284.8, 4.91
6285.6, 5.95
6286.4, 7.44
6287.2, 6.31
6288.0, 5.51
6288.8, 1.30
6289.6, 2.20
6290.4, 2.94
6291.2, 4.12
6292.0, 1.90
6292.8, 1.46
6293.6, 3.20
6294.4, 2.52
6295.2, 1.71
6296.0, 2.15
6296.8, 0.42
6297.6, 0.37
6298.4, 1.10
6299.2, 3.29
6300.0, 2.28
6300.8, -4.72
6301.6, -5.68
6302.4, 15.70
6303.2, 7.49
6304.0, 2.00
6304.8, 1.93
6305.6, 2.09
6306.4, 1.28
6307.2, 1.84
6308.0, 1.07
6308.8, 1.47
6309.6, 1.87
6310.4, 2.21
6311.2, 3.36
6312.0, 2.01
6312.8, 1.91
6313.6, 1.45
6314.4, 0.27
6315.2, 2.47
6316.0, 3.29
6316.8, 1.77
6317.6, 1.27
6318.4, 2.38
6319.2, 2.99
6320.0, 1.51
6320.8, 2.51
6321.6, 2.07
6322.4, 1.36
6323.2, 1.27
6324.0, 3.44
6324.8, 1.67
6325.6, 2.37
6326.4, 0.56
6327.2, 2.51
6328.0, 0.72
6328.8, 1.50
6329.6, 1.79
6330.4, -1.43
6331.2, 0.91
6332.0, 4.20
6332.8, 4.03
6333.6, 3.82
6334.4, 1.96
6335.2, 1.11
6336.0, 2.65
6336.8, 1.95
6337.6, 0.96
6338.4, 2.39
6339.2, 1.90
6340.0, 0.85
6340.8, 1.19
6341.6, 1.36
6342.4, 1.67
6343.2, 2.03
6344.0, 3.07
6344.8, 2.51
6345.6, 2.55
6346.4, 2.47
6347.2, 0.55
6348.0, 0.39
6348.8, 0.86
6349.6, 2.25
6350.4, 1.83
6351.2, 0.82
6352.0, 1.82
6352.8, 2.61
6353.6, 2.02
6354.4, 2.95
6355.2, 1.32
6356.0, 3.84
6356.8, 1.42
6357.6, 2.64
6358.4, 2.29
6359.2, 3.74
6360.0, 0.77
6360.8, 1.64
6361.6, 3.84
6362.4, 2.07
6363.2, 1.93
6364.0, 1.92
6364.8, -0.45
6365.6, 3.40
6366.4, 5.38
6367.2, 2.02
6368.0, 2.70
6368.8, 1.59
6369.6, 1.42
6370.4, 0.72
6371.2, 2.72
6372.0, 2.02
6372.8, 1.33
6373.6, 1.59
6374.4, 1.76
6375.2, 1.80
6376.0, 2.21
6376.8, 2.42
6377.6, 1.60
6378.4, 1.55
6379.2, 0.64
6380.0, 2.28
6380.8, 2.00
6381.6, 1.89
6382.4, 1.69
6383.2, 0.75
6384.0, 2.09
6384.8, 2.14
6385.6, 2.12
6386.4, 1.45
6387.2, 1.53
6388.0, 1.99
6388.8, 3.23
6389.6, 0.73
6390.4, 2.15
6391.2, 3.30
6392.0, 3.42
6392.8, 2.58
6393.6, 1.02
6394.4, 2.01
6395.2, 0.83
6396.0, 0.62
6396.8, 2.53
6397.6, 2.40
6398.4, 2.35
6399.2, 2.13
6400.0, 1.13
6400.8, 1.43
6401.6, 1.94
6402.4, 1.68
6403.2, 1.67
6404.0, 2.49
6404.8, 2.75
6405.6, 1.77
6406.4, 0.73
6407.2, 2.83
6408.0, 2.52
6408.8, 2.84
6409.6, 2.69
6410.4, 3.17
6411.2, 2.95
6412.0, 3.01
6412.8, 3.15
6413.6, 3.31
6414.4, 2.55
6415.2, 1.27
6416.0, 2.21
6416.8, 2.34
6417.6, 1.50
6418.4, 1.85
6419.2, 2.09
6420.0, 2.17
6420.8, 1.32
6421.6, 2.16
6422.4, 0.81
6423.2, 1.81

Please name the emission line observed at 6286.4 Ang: H-beta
